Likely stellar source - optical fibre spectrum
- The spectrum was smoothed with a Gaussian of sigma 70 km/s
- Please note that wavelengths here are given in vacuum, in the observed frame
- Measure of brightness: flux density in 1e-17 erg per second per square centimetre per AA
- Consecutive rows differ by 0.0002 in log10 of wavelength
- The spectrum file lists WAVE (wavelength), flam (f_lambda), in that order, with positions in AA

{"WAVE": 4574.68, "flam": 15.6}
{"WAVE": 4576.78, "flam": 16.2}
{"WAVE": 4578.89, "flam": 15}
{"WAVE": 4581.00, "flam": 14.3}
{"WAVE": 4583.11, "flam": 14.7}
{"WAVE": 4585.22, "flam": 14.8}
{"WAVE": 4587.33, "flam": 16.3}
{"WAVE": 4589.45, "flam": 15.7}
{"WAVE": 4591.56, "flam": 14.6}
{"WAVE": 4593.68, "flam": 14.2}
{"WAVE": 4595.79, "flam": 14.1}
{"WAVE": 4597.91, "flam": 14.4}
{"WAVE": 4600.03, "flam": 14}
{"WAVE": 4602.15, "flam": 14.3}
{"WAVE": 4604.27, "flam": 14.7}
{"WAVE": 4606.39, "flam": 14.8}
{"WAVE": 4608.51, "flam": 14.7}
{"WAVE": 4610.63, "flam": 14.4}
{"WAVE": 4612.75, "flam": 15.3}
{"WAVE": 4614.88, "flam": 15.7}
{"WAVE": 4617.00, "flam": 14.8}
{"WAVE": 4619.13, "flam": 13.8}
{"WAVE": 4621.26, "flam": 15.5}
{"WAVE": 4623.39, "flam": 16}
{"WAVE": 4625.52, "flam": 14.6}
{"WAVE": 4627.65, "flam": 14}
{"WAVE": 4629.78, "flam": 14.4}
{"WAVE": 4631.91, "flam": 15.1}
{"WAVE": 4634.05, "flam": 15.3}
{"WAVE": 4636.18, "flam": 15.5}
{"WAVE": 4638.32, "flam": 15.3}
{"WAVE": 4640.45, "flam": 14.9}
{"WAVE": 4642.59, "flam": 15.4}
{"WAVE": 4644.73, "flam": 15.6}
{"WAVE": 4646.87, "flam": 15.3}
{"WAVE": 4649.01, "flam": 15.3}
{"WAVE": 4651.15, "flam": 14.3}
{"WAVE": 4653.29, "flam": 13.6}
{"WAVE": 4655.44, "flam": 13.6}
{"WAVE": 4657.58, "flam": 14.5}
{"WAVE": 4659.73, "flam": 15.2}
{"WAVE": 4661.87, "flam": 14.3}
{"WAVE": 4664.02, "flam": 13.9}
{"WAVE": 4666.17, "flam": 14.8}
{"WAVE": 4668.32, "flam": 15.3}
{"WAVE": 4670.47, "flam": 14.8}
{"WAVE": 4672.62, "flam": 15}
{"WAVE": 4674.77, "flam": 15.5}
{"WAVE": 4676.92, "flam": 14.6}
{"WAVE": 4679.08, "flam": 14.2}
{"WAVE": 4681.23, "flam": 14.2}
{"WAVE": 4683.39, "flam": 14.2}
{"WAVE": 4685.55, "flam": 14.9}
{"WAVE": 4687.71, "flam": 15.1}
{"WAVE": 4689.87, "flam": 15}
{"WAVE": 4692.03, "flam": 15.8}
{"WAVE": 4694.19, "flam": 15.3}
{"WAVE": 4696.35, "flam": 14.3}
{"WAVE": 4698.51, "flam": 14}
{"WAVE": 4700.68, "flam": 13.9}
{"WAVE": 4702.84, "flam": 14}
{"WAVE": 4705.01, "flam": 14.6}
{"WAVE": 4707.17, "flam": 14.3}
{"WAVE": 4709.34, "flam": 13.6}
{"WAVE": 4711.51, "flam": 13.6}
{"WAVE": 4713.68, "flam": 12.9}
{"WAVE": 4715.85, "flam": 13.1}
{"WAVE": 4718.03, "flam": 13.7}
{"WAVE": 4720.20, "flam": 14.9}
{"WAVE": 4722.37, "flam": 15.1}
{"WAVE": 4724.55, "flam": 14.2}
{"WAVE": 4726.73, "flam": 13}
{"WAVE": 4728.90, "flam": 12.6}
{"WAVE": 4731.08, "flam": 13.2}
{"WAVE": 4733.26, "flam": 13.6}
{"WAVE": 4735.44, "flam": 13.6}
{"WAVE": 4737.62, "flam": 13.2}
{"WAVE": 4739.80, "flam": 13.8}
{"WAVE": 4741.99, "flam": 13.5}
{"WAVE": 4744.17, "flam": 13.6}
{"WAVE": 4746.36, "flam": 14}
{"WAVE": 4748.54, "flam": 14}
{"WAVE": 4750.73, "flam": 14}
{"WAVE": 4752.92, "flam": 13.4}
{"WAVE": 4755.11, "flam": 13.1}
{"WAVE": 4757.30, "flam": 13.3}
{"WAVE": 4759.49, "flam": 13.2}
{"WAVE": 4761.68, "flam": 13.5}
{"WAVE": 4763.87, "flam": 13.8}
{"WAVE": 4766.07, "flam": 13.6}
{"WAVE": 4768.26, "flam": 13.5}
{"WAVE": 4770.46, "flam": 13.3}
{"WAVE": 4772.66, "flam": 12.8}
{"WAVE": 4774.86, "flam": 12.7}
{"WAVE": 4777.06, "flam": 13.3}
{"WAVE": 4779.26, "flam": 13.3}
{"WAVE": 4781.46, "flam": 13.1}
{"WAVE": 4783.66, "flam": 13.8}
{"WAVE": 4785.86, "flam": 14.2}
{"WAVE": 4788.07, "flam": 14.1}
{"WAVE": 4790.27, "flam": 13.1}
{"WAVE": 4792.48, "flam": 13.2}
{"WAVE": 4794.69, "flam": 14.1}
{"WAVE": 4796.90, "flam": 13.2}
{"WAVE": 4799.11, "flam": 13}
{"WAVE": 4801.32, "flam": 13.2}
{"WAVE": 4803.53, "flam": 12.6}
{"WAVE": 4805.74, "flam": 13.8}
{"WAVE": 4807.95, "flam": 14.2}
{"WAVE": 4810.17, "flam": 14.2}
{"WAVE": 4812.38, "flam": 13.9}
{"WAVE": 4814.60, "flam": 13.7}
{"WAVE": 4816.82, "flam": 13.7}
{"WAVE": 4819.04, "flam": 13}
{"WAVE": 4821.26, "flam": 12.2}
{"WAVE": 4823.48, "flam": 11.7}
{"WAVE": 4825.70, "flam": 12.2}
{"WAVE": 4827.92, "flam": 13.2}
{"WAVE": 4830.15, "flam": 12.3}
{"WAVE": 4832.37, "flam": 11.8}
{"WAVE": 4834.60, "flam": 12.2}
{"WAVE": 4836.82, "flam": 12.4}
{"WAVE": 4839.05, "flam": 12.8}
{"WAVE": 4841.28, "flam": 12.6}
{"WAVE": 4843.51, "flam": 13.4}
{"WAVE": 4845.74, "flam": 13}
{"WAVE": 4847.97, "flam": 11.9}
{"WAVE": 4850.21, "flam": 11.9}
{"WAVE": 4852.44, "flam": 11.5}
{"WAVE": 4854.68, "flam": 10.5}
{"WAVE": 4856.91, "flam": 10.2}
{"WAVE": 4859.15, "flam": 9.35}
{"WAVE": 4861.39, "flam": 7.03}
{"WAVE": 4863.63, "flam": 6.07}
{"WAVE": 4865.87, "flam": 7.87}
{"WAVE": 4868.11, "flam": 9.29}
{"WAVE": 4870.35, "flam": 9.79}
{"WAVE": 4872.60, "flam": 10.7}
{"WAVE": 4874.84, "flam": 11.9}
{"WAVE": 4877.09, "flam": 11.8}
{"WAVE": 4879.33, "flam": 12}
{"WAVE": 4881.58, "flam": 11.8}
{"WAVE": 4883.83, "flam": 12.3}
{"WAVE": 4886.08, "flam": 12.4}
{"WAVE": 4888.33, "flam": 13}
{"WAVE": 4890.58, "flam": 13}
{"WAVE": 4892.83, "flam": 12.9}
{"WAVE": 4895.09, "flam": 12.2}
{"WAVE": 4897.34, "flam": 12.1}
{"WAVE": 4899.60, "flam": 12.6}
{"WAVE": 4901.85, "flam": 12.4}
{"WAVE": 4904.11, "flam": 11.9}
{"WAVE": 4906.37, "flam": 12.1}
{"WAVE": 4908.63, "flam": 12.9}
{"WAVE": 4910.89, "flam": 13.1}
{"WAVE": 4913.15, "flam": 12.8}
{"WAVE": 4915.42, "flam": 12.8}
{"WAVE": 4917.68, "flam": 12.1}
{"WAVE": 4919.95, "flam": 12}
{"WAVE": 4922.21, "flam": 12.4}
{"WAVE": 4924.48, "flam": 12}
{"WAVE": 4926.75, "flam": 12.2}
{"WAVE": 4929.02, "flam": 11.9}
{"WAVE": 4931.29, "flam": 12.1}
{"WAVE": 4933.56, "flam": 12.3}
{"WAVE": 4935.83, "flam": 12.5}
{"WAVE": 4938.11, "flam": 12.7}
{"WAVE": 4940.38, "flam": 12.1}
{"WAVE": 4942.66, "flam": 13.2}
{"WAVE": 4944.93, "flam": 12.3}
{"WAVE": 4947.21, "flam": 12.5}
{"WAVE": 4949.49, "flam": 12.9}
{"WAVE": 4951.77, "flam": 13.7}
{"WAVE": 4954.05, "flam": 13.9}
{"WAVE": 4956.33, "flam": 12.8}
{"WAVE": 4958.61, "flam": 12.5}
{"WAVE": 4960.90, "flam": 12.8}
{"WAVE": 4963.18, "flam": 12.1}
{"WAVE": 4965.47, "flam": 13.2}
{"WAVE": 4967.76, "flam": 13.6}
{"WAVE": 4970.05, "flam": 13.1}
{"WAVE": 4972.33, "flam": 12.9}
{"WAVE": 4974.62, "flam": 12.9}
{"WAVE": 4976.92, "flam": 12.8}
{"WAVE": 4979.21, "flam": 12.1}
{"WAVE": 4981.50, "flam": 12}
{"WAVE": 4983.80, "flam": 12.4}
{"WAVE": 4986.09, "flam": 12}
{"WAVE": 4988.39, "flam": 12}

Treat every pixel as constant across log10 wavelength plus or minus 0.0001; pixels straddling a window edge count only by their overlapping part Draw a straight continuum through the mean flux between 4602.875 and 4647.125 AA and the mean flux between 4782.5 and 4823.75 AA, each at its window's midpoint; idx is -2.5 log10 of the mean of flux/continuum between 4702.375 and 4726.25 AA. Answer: 0.02 mag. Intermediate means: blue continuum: 15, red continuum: 13.4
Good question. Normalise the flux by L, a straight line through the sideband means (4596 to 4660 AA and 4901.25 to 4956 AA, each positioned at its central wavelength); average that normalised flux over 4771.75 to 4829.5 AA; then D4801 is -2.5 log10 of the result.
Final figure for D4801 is 0.02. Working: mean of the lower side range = 14.8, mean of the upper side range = 12.5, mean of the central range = 13.3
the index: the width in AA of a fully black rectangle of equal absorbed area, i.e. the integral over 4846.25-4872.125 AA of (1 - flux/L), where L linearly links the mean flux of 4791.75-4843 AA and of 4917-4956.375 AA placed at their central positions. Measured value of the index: 6.4 AA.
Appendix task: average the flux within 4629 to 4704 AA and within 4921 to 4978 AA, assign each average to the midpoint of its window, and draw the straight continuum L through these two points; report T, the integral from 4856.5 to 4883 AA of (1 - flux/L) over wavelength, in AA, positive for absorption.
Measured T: 6.9 AA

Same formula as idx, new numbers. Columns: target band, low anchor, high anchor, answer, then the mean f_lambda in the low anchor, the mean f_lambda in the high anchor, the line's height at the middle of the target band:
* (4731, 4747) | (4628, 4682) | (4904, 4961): 0.04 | 14.8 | 12.6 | 14.1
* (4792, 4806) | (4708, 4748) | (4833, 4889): -0.08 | 13.6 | 11.1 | 12.3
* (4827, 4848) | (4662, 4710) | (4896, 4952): 0.05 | 14.6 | 12.4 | 13.2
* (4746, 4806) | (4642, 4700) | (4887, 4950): 0.03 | 14.7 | 12.5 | 13.8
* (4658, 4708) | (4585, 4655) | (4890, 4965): -0.02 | 14.9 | 12.5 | 14.4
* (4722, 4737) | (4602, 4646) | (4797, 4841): 0.03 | 15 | 13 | 13.9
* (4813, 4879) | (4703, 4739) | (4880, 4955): 0.14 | 13.7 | 12.5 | 12.9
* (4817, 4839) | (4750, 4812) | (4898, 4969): 0.07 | 13.5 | 12.6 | 13.2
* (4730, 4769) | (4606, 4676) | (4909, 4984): 0.04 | 14.9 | 12.6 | 14.1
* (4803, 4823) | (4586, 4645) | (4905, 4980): 0.01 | 14.9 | 12.6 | 13.5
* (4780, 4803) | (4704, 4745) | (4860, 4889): -0.11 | 13.7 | 10.4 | 12.2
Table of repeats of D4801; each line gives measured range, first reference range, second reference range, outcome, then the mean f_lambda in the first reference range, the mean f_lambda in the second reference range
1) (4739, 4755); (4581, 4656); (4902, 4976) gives 0.02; 14.8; 12.6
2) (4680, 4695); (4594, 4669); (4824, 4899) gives -0.07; 14.8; 11.4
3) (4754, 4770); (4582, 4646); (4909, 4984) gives 0.04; 14.9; 12.6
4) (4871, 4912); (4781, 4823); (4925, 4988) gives 0.06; 13.5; 12.6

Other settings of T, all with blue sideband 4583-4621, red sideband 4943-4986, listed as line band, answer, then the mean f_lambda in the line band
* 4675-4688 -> -0.2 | 14.6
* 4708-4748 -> 1.3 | 13.6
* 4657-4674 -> -0.4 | 14.7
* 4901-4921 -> 1.0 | 12.5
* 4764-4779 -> 0.6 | 13.2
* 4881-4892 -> 0.6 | 12.5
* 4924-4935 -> 0.7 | 12.1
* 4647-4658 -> 0.1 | 14.3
